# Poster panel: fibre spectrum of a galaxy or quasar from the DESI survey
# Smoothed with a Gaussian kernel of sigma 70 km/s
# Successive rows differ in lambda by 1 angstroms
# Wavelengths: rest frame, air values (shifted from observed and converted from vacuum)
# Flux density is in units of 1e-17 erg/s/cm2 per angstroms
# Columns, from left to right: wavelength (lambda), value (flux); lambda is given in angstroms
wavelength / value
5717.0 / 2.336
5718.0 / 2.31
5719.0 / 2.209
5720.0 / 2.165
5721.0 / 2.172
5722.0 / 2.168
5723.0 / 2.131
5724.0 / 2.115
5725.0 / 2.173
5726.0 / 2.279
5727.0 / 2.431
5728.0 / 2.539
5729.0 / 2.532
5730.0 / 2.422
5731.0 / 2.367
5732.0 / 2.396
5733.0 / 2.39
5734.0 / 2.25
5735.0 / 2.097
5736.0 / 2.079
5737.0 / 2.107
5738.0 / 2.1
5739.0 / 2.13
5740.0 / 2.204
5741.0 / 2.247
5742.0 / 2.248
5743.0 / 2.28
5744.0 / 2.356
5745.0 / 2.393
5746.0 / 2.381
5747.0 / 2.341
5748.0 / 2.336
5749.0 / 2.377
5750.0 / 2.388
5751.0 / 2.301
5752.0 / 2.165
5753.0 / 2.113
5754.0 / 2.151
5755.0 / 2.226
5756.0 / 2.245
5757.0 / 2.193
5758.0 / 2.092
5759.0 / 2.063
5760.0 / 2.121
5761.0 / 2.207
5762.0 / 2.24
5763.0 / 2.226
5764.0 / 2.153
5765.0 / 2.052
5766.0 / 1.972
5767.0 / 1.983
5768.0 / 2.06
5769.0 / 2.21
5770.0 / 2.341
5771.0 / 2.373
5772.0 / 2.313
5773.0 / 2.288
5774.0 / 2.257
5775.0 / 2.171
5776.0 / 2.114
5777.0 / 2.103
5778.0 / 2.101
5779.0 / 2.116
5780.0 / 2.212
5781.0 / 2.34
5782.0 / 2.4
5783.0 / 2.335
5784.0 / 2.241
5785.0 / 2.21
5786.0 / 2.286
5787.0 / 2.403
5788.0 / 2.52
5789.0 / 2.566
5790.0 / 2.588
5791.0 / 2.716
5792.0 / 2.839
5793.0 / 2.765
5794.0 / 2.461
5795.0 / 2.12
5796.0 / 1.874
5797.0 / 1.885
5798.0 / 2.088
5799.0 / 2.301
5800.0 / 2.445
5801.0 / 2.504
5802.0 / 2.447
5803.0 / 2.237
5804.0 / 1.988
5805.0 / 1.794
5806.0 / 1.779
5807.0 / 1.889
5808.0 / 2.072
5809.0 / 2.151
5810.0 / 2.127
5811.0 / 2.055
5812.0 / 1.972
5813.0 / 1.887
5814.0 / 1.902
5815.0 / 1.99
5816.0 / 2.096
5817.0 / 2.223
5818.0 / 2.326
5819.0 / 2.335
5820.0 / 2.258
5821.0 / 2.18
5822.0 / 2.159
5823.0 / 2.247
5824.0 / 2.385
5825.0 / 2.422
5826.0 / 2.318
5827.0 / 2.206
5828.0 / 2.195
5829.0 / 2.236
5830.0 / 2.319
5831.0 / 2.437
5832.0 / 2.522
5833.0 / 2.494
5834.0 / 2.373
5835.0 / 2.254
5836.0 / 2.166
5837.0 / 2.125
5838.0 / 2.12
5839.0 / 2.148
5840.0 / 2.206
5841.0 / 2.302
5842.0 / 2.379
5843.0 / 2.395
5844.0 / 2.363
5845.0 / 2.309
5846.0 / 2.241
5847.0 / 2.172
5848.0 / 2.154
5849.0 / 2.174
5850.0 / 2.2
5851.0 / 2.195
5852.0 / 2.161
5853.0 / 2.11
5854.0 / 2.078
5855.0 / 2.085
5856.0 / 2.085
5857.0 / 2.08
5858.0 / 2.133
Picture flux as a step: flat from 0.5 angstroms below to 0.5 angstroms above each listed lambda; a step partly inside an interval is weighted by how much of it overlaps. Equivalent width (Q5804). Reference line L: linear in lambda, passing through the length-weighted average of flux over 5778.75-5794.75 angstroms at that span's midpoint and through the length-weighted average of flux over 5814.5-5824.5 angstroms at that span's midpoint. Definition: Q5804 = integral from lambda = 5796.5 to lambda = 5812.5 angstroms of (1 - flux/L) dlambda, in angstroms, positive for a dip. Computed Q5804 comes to 1.5 angstroms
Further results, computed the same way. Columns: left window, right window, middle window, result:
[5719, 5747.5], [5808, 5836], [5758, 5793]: -0.4 angstroms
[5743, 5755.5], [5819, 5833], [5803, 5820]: 1.9 angstroms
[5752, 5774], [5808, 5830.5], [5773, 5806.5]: -1.6 angstroms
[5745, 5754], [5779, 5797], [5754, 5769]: 1.2 angstroms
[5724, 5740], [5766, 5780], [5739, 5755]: -0.3 angstroms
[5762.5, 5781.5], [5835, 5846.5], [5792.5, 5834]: 0.4 angstroms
